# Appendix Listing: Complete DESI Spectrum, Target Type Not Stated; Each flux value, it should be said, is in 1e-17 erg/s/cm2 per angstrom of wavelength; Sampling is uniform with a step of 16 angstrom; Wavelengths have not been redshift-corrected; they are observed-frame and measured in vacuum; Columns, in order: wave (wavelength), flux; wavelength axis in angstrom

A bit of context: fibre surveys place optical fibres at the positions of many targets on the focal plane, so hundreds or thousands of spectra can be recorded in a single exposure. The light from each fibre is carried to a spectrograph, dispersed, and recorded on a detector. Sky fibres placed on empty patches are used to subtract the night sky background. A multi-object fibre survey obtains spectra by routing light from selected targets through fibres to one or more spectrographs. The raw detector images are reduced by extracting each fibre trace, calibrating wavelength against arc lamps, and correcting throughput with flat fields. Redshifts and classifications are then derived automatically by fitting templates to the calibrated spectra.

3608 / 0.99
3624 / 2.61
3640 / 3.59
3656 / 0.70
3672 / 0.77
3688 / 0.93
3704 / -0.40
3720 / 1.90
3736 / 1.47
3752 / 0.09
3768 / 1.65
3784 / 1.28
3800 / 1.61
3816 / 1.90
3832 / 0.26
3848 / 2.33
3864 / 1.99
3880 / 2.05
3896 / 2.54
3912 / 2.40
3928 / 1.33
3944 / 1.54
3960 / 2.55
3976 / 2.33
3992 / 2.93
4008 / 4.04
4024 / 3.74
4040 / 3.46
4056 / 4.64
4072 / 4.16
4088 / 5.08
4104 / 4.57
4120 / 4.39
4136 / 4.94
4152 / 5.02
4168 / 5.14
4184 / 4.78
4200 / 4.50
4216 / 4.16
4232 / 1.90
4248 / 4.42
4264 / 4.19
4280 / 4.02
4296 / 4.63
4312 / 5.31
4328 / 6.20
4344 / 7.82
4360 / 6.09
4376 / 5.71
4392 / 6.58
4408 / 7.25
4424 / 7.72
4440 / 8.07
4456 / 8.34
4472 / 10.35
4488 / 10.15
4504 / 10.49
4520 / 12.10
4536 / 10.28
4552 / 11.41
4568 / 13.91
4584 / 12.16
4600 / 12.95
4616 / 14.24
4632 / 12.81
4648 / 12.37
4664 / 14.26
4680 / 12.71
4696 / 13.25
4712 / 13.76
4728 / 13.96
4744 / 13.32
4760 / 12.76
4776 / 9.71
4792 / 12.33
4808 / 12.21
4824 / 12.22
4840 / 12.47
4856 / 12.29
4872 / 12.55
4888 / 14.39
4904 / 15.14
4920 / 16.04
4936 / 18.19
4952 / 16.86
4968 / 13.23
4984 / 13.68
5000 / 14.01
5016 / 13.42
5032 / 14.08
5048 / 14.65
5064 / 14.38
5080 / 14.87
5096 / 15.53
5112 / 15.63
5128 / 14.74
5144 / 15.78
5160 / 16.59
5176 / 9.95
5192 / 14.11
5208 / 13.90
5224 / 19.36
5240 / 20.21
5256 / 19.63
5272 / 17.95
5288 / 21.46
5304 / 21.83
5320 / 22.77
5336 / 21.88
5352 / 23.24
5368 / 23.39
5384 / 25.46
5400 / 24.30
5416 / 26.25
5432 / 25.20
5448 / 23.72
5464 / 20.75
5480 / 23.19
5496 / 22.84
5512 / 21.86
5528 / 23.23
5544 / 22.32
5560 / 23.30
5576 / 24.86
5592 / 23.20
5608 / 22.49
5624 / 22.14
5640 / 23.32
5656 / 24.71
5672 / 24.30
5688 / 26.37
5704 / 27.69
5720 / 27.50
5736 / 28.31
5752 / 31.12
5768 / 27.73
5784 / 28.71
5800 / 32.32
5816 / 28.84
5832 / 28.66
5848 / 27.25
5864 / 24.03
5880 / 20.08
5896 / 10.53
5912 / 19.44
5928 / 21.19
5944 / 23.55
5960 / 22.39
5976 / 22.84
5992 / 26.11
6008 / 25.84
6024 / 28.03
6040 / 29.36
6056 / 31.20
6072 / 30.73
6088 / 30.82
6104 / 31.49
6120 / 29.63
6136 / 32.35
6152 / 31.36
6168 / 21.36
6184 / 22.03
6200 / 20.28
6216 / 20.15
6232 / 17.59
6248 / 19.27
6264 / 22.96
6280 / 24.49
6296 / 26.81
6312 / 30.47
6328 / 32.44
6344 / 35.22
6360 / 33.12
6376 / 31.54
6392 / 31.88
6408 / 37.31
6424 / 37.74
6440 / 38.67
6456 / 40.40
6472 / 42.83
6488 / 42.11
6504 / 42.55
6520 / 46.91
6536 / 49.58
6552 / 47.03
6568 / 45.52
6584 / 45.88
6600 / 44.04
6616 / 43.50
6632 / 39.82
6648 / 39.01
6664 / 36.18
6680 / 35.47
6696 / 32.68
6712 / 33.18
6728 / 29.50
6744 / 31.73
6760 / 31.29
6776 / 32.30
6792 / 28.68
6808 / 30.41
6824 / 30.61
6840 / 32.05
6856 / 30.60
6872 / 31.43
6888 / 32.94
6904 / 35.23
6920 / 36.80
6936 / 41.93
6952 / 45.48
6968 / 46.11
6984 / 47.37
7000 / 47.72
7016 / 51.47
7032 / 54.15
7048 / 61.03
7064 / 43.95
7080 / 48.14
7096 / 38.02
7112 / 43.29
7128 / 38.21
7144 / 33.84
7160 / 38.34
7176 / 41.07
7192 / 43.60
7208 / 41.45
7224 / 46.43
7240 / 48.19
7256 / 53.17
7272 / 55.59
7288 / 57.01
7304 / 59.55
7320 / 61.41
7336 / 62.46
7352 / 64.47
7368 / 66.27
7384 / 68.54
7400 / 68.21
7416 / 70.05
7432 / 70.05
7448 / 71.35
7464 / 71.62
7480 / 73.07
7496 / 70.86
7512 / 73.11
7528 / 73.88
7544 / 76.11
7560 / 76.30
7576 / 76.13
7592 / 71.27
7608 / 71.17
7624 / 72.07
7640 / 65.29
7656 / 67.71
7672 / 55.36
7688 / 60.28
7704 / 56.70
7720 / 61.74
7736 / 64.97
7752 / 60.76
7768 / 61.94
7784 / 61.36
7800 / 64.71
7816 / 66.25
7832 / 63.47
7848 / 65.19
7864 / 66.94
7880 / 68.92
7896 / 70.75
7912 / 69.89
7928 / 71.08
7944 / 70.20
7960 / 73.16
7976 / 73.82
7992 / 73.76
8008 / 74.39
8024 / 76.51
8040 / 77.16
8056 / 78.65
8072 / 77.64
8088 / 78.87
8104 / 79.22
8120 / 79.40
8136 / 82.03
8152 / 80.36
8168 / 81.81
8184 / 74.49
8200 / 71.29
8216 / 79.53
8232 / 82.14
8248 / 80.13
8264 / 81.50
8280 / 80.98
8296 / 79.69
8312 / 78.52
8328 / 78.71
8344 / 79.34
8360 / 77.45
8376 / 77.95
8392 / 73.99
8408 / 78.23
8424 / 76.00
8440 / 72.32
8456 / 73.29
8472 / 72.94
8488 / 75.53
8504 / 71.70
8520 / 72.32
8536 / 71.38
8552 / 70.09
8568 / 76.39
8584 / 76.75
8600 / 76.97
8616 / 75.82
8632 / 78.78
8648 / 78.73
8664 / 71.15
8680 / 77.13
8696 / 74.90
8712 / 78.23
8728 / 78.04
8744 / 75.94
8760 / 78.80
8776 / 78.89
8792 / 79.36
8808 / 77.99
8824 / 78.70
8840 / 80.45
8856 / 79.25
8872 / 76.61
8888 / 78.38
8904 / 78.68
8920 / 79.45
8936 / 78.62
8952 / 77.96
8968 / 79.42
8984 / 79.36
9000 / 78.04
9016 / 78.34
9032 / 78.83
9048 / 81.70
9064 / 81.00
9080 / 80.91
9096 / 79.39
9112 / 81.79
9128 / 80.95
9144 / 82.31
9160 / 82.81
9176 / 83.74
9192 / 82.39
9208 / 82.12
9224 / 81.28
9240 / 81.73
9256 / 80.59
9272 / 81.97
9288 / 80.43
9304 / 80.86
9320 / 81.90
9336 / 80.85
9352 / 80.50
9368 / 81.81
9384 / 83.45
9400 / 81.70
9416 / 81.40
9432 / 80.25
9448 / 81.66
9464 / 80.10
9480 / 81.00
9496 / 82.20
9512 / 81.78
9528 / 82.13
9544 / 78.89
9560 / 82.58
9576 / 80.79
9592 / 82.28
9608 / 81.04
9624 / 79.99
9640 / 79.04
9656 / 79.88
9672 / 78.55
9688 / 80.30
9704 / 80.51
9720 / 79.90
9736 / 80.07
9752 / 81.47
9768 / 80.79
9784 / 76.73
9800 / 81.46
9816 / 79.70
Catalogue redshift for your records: 0.00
